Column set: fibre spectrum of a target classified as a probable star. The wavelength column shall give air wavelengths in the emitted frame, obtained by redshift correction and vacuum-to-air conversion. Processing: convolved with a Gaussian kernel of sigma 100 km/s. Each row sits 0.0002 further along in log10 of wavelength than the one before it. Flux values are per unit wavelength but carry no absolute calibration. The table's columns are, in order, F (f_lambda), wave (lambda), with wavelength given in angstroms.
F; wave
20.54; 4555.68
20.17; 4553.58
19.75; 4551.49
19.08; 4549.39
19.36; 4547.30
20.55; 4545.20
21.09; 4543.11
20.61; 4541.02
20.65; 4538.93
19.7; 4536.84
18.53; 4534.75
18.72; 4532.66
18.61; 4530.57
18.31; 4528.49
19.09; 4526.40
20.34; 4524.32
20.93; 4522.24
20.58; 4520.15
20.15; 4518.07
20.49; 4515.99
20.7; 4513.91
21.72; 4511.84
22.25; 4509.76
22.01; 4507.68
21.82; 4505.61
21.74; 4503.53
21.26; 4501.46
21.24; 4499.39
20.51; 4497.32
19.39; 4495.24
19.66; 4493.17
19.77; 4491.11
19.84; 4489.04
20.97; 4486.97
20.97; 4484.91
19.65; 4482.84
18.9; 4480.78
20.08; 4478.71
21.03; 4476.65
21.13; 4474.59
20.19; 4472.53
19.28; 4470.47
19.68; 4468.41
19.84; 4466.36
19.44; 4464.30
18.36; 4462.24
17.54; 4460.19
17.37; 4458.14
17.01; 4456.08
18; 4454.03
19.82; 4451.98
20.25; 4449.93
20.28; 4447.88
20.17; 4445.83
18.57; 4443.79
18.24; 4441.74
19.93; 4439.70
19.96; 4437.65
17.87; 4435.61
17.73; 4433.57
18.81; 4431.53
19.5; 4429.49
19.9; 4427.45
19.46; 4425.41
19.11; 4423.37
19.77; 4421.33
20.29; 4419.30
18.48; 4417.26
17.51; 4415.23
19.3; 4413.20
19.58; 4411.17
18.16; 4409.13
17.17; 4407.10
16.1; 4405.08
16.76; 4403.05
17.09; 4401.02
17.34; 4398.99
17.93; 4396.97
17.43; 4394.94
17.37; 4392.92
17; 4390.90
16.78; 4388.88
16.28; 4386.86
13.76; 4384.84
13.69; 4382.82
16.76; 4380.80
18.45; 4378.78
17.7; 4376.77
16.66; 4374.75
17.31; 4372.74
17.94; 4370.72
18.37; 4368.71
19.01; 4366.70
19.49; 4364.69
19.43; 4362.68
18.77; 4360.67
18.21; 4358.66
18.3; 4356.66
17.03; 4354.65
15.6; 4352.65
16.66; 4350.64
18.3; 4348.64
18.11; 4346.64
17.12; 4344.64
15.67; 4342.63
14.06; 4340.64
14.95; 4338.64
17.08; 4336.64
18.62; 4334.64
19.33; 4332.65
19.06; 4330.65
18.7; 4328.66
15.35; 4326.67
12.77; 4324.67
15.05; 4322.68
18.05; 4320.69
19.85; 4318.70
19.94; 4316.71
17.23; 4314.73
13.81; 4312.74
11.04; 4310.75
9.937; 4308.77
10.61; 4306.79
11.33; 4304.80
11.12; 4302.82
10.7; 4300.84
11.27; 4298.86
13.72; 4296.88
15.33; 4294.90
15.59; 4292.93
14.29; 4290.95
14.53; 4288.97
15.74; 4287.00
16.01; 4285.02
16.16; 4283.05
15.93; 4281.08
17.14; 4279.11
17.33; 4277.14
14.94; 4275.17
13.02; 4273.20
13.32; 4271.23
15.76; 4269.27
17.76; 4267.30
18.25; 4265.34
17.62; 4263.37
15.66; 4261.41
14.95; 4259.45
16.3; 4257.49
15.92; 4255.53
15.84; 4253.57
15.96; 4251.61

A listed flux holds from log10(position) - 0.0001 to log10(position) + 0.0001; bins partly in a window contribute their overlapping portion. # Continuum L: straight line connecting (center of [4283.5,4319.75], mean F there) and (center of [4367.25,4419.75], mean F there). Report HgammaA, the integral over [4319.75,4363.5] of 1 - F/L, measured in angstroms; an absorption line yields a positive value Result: -4.6 angstroms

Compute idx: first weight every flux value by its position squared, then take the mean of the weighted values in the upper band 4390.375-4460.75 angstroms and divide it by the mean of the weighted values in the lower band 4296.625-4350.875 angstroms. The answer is 1.3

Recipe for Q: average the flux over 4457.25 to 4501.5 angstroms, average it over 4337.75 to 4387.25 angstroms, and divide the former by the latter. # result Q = 1.16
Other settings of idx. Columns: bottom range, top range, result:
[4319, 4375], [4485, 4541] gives 1.26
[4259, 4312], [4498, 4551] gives 1.58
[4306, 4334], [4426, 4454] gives 1.28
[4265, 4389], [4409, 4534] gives 1.31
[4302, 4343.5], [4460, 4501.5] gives 1.39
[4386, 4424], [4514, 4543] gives 1.17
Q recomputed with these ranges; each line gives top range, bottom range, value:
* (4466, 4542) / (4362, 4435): 1.14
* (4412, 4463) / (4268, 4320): 1.31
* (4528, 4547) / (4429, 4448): 1.03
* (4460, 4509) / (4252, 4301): 1.31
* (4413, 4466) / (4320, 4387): 1.11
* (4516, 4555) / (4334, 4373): 1.13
